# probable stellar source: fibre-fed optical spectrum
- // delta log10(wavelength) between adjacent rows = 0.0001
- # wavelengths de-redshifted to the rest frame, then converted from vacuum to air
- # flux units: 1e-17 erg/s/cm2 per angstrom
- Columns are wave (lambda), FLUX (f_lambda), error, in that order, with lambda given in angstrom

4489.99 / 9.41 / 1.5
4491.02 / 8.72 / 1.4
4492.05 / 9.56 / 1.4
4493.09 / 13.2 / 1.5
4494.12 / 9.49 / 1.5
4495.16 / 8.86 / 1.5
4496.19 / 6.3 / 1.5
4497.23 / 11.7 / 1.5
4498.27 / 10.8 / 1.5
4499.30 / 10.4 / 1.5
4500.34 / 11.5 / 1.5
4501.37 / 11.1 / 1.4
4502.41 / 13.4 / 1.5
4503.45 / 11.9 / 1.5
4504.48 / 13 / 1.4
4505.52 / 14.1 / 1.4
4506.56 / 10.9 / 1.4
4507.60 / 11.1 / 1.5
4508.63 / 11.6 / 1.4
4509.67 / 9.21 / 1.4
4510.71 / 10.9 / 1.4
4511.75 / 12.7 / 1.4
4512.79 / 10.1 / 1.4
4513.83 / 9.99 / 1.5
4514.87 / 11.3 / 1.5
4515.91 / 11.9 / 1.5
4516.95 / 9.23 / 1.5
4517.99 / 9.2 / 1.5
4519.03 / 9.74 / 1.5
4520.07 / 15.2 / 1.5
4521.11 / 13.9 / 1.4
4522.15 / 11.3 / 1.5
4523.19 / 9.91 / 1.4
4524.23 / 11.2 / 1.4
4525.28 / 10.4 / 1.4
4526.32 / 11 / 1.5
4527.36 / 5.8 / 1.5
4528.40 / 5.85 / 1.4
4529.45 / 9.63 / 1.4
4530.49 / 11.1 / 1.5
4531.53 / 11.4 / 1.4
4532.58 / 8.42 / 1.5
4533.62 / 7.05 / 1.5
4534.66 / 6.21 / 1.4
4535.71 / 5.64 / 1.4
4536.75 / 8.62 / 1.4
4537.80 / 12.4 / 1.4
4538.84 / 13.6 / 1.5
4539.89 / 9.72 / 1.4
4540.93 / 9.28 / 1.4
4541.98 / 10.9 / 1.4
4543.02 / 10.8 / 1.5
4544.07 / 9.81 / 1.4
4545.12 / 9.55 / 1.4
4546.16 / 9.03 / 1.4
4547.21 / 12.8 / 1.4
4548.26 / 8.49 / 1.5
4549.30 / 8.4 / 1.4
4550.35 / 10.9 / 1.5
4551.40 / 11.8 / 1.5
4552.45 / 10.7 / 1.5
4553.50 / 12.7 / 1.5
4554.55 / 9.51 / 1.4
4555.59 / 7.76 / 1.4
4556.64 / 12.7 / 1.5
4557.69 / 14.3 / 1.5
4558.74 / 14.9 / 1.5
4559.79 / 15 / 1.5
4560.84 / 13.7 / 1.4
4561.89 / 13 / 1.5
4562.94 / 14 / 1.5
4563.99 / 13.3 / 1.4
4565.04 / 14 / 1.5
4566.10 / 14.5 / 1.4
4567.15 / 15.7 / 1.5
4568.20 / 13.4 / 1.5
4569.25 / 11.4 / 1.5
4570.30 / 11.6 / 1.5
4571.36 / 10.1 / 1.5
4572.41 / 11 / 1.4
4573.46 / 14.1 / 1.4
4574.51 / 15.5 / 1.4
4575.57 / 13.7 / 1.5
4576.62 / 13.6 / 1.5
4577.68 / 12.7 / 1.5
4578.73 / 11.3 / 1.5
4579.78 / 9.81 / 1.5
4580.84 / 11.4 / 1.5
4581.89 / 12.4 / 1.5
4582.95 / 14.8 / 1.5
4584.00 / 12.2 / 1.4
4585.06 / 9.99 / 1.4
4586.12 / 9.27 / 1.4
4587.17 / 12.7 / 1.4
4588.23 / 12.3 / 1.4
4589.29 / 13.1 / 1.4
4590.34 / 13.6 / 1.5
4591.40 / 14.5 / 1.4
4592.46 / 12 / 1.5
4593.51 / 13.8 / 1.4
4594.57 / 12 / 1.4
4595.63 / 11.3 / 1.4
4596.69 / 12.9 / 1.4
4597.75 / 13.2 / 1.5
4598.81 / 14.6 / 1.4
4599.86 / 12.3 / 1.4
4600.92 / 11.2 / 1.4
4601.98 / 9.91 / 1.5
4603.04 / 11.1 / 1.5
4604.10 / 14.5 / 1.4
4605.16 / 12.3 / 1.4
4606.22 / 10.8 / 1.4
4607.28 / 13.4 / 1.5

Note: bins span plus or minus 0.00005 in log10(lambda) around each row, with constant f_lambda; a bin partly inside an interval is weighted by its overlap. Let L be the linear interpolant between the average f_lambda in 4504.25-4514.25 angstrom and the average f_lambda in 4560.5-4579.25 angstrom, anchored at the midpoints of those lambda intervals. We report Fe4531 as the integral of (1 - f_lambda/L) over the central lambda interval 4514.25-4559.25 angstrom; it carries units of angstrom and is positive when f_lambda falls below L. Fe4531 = 6.73 angstrom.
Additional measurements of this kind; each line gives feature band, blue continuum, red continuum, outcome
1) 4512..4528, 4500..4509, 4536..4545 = 1.0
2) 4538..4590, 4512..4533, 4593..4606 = -2.4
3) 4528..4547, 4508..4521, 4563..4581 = 3.7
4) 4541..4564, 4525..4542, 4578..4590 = -2.9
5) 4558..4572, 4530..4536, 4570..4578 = -1.9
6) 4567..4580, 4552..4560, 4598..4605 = -0.4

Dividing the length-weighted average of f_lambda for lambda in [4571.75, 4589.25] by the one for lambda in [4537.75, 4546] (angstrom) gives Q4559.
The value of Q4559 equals 1.2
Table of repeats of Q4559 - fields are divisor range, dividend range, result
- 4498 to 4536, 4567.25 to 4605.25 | 1.18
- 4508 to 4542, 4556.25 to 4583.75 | 1.30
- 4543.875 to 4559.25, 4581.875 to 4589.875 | 1.11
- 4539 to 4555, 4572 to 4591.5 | 1.20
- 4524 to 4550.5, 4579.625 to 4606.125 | 1.29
